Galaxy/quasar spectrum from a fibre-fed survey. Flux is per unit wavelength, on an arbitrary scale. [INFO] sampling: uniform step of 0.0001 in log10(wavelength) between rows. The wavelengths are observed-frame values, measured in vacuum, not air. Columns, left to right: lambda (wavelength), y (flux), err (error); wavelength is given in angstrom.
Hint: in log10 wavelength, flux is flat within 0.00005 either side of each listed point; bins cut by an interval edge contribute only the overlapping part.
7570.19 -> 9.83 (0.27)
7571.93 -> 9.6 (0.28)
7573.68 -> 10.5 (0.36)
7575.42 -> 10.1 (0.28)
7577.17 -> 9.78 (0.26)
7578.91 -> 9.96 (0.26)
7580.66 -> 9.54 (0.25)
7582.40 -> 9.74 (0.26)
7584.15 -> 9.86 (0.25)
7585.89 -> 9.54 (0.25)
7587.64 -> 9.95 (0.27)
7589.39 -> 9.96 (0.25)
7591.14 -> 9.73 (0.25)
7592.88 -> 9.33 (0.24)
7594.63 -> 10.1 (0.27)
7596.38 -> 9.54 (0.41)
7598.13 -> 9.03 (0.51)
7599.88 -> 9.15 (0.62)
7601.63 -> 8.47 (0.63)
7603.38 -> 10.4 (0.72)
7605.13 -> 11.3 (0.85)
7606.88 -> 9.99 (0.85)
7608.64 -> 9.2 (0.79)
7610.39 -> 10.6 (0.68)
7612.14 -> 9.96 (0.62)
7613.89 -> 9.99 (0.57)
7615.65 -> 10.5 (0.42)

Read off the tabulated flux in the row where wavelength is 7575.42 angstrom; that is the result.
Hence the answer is 10.1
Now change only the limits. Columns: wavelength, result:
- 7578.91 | 9.96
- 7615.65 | 10.5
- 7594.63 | 10.1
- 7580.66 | 9.54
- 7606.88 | 9.99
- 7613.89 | 9.99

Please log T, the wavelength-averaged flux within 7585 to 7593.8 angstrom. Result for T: 9.71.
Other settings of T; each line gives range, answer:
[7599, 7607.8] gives 9.85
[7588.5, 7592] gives 9.83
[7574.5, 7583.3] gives 9.83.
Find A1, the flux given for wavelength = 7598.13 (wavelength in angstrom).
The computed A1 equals 9.03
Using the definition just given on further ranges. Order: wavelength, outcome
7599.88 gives 9.15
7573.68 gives 10.5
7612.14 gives 9.96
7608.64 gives 9.2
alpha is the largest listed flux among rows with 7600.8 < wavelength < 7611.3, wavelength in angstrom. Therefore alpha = 11.3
